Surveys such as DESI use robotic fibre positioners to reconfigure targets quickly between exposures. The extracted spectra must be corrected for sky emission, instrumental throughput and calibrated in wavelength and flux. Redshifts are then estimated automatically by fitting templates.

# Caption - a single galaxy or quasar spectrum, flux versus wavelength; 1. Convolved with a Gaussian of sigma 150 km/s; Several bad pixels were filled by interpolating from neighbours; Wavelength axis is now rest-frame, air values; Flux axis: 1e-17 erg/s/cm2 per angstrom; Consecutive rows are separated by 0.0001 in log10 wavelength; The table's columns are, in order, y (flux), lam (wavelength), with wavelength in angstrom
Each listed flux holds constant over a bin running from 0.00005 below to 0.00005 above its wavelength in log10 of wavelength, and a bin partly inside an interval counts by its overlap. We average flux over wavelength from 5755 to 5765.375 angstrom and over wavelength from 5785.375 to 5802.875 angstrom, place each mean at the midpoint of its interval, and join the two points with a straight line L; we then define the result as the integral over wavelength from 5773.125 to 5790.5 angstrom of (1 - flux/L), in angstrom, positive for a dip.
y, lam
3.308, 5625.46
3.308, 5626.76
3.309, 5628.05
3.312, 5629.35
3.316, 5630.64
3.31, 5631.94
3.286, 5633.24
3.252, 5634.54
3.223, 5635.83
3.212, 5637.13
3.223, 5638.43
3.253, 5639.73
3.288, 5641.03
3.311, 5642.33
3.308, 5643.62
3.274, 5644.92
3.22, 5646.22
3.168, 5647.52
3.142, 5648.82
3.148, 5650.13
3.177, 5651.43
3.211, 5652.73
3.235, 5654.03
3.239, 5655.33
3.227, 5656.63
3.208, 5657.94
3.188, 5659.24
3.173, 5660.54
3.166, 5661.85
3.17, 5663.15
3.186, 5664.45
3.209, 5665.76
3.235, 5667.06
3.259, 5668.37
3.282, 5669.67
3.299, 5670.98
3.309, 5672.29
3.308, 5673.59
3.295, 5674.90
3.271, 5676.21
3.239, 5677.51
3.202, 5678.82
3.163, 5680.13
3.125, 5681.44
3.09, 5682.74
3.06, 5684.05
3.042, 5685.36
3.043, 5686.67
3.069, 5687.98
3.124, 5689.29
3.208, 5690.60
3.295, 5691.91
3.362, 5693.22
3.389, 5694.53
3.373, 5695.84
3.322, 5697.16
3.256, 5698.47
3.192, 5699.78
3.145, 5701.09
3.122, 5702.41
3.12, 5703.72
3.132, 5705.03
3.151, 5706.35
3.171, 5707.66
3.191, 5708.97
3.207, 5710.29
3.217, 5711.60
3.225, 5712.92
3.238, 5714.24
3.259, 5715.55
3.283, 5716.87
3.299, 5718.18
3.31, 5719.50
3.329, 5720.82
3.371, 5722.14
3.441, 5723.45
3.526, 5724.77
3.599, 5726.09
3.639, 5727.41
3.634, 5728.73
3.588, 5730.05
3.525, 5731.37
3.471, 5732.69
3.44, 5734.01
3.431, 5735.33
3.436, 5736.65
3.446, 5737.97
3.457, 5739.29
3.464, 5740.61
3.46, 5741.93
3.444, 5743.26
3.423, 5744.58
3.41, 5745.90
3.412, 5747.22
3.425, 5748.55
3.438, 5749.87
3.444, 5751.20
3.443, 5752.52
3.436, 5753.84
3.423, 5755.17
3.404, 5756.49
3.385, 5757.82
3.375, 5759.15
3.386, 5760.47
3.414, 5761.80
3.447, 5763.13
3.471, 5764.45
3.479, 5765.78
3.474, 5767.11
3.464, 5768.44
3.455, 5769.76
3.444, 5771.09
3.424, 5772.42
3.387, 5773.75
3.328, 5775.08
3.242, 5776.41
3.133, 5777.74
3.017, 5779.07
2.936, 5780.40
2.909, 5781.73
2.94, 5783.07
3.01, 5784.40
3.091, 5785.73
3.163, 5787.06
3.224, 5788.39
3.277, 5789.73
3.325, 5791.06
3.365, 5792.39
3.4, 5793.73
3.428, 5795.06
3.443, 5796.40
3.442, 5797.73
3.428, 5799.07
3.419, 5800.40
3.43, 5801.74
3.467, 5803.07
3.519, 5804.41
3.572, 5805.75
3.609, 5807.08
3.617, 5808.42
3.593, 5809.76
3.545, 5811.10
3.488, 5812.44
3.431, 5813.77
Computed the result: 1.3 angstrom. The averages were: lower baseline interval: 3.41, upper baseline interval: 3.35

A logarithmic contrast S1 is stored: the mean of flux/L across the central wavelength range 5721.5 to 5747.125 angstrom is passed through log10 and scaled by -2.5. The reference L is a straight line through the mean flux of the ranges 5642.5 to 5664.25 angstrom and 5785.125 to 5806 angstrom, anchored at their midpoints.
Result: -0.059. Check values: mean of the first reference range 3.21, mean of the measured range 3.48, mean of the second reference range 3.37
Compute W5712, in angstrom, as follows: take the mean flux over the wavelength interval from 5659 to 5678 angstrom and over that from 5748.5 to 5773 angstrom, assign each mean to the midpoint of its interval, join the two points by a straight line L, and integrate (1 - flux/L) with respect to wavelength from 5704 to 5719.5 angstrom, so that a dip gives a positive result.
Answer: 0.53 angstrom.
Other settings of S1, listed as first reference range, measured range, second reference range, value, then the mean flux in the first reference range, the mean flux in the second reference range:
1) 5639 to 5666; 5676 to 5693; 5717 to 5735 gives 0.06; 3.21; 3.47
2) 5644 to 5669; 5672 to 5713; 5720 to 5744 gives 0.04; 3.2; 3.48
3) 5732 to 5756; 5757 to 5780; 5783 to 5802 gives 0.00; 3.44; 3.3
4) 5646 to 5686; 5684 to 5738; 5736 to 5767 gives 0.01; 3.2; 3.43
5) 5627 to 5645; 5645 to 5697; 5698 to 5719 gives 0.01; 3.28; 3.2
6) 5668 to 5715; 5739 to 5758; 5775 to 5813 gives -0.05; 3.21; 3.32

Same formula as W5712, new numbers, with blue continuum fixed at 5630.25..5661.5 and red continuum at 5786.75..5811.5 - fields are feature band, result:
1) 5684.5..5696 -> 0.3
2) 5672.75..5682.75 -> 0.2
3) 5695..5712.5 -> 0.6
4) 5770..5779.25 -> 0.3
